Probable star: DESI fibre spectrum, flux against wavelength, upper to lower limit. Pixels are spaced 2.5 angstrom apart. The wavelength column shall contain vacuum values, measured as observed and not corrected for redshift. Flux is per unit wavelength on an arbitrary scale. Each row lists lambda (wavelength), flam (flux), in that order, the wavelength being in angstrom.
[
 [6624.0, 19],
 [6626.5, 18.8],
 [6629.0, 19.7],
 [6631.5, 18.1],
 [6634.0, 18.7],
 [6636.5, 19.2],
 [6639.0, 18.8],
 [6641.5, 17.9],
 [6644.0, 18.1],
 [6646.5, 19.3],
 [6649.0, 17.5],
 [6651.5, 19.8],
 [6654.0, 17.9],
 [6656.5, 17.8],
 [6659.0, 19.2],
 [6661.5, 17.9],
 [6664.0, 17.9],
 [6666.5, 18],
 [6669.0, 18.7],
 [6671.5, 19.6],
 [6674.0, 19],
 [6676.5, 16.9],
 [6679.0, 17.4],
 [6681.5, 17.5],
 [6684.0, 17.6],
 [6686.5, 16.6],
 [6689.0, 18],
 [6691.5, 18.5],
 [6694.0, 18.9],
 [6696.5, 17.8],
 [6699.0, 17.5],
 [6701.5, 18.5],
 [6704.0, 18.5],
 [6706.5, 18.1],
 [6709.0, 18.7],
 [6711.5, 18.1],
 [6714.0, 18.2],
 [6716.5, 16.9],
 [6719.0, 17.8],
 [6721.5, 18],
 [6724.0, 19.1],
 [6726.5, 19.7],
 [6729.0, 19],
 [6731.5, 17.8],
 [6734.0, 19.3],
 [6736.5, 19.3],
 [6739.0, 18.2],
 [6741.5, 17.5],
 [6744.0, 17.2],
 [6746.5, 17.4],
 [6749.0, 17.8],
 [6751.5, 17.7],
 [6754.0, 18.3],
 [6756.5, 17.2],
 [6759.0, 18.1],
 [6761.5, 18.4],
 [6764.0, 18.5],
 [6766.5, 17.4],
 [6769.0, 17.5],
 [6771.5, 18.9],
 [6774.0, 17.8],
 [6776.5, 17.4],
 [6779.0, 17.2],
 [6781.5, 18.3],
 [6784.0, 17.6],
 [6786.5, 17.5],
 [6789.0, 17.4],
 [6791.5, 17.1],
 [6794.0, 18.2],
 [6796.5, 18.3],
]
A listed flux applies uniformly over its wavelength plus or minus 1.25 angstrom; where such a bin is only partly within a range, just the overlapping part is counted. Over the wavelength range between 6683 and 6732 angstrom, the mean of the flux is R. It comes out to 18.2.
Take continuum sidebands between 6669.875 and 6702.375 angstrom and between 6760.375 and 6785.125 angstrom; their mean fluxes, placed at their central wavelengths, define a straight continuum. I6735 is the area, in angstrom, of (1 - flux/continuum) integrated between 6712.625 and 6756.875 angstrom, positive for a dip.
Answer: -0.53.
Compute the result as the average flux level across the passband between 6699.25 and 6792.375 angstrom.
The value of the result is 18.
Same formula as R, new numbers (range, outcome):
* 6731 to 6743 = 18.4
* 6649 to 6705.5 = 18.1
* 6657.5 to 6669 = 18.3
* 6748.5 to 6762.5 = 17.9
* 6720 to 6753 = 18.3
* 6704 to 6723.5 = 18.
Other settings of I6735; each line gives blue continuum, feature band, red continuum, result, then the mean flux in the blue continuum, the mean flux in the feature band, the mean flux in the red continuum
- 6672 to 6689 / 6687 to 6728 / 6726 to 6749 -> -0.67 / 17.6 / 18.2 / 18.3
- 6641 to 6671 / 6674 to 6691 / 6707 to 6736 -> 0.82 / 18.4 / 17.5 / 18.4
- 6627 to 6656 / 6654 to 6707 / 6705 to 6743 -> 1.19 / 18.6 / 18.1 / 18.4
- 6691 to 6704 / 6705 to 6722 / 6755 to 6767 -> 0.19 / 18.2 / 18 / 18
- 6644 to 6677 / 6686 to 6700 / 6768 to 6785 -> 0.24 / 18.4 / 18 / 17.8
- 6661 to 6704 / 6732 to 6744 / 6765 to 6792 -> -0.38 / 18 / 18.4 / 17.7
